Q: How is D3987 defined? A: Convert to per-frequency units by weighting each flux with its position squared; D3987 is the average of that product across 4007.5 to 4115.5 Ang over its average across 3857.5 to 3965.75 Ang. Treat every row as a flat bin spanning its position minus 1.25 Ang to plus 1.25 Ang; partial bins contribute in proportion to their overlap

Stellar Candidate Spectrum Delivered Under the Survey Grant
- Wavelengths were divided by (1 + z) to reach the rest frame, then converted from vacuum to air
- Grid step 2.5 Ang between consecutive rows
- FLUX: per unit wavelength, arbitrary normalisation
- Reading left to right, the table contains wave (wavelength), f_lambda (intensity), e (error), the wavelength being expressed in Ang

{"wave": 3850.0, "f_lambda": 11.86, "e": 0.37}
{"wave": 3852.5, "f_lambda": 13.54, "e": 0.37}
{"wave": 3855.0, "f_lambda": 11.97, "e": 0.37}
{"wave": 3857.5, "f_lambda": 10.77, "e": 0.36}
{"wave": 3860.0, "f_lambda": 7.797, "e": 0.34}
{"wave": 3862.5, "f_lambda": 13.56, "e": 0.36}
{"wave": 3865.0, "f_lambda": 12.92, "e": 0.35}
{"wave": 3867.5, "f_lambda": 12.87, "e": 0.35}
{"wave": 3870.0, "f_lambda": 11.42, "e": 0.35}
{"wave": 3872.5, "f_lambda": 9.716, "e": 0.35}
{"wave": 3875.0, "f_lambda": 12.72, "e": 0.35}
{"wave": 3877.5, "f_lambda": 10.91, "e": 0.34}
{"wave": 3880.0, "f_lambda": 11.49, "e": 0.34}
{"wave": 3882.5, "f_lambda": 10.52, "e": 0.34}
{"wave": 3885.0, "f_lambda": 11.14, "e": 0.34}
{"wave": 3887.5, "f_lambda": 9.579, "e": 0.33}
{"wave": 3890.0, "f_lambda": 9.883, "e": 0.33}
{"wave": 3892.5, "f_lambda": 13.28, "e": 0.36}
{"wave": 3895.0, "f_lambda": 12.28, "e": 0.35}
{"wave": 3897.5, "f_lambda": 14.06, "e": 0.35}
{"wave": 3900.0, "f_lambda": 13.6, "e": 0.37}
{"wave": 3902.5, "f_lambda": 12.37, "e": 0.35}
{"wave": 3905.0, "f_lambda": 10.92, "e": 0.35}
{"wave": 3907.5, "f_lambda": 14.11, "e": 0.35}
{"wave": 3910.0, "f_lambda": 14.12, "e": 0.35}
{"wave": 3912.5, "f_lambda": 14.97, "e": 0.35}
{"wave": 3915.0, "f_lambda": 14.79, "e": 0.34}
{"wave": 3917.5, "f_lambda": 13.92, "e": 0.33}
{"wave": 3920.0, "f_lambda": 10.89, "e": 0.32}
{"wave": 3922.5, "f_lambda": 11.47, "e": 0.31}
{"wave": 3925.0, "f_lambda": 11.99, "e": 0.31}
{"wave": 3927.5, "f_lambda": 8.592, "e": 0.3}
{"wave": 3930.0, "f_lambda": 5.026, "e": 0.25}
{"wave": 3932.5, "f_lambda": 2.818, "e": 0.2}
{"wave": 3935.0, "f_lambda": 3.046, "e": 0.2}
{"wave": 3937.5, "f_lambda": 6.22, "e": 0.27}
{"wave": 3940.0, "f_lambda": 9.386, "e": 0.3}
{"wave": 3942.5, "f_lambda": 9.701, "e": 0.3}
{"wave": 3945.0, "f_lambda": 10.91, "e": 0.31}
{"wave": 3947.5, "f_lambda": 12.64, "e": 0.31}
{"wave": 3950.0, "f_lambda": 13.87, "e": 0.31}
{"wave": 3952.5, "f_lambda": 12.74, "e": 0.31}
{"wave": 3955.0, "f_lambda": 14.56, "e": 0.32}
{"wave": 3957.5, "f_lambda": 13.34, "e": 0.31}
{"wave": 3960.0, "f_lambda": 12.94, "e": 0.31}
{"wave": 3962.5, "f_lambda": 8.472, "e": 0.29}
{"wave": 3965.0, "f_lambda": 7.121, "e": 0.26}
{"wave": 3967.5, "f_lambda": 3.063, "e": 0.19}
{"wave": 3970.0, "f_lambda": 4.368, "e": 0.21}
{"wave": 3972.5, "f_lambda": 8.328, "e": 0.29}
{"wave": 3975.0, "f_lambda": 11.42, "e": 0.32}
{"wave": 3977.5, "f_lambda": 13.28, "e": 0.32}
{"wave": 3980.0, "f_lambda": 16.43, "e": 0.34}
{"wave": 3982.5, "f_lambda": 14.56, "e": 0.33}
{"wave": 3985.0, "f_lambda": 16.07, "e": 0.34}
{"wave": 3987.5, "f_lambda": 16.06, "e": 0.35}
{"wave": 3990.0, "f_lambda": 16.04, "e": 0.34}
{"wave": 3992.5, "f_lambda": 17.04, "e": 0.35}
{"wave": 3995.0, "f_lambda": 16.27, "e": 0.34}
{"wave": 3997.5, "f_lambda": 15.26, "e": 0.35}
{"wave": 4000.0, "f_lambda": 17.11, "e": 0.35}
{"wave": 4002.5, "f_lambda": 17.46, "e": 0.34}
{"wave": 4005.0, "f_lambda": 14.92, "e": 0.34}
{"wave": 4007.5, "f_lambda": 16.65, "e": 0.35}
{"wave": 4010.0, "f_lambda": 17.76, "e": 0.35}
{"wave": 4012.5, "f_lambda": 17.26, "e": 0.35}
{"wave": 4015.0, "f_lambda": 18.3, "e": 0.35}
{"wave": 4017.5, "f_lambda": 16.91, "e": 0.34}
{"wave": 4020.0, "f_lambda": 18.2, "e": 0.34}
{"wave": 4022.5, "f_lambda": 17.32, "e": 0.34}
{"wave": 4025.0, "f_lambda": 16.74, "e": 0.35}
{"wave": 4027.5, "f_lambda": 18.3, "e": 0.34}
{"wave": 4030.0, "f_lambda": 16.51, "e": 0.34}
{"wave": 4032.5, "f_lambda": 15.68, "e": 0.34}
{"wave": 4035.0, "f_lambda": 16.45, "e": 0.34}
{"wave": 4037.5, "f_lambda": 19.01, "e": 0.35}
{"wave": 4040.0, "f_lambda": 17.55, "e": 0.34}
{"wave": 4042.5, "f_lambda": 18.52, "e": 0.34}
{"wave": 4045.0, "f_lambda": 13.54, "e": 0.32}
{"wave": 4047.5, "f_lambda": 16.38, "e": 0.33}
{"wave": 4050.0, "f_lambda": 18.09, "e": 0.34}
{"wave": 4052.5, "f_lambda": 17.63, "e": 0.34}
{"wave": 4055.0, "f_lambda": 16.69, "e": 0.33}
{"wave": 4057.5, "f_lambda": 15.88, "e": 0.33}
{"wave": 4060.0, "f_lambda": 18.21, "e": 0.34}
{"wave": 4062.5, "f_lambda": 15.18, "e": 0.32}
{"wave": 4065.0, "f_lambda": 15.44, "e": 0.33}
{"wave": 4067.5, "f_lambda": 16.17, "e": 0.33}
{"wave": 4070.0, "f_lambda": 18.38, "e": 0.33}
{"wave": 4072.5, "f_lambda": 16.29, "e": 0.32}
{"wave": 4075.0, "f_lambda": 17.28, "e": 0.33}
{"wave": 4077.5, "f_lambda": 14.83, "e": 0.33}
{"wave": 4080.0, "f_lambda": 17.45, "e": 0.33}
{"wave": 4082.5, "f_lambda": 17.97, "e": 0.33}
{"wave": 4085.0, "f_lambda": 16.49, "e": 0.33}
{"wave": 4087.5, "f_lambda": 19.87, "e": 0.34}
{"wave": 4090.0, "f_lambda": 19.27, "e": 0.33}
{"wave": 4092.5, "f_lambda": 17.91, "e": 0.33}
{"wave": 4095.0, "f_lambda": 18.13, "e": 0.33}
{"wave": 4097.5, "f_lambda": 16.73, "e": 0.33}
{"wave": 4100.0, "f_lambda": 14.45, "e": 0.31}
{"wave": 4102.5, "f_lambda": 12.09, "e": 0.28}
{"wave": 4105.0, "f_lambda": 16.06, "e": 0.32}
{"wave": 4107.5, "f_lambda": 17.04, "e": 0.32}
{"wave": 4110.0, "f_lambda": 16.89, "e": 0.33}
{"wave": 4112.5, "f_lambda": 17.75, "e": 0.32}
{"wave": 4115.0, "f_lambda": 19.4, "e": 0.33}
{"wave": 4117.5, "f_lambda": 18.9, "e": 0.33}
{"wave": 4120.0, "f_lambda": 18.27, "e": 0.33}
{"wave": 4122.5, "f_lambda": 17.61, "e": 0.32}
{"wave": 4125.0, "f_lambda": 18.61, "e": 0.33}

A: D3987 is 1.65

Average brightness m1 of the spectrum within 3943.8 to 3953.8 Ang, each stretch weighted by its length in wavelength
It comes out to 12.6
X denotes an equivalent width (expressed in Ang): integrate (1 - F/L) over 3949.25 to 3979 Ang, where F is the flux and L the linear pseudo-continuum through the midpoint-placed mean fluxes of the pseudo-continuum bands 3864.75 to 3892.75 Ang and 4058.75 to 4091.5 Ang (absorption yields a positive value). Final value 7.5 Ang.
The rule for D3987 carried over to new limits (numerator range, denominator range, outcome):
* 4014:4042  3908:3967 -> 1.73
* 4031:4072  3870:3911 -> 1.53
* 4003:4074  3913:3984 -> 1.72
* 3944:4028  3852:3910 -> 1.26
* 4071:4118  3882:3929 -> 1.53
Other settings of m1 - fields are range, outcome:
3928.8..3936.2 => 3.62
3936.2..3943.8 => 8.42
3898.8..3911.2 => 13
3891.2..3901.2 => 13.3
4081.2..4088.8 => 18.1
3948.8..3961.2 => 13.5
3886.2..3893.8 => 10.9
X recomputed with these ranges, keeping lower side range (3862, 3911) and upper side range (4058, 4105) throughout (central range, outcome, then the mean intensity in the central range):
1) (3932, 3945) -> 6.3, 6.88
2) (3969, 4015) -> -1.0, 14.9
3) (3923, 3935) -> 5.6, 6.96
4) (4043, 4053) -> -0.3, 16.5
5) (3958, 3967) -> 3.0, 9.29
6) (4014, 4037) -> -2.7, 17.2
